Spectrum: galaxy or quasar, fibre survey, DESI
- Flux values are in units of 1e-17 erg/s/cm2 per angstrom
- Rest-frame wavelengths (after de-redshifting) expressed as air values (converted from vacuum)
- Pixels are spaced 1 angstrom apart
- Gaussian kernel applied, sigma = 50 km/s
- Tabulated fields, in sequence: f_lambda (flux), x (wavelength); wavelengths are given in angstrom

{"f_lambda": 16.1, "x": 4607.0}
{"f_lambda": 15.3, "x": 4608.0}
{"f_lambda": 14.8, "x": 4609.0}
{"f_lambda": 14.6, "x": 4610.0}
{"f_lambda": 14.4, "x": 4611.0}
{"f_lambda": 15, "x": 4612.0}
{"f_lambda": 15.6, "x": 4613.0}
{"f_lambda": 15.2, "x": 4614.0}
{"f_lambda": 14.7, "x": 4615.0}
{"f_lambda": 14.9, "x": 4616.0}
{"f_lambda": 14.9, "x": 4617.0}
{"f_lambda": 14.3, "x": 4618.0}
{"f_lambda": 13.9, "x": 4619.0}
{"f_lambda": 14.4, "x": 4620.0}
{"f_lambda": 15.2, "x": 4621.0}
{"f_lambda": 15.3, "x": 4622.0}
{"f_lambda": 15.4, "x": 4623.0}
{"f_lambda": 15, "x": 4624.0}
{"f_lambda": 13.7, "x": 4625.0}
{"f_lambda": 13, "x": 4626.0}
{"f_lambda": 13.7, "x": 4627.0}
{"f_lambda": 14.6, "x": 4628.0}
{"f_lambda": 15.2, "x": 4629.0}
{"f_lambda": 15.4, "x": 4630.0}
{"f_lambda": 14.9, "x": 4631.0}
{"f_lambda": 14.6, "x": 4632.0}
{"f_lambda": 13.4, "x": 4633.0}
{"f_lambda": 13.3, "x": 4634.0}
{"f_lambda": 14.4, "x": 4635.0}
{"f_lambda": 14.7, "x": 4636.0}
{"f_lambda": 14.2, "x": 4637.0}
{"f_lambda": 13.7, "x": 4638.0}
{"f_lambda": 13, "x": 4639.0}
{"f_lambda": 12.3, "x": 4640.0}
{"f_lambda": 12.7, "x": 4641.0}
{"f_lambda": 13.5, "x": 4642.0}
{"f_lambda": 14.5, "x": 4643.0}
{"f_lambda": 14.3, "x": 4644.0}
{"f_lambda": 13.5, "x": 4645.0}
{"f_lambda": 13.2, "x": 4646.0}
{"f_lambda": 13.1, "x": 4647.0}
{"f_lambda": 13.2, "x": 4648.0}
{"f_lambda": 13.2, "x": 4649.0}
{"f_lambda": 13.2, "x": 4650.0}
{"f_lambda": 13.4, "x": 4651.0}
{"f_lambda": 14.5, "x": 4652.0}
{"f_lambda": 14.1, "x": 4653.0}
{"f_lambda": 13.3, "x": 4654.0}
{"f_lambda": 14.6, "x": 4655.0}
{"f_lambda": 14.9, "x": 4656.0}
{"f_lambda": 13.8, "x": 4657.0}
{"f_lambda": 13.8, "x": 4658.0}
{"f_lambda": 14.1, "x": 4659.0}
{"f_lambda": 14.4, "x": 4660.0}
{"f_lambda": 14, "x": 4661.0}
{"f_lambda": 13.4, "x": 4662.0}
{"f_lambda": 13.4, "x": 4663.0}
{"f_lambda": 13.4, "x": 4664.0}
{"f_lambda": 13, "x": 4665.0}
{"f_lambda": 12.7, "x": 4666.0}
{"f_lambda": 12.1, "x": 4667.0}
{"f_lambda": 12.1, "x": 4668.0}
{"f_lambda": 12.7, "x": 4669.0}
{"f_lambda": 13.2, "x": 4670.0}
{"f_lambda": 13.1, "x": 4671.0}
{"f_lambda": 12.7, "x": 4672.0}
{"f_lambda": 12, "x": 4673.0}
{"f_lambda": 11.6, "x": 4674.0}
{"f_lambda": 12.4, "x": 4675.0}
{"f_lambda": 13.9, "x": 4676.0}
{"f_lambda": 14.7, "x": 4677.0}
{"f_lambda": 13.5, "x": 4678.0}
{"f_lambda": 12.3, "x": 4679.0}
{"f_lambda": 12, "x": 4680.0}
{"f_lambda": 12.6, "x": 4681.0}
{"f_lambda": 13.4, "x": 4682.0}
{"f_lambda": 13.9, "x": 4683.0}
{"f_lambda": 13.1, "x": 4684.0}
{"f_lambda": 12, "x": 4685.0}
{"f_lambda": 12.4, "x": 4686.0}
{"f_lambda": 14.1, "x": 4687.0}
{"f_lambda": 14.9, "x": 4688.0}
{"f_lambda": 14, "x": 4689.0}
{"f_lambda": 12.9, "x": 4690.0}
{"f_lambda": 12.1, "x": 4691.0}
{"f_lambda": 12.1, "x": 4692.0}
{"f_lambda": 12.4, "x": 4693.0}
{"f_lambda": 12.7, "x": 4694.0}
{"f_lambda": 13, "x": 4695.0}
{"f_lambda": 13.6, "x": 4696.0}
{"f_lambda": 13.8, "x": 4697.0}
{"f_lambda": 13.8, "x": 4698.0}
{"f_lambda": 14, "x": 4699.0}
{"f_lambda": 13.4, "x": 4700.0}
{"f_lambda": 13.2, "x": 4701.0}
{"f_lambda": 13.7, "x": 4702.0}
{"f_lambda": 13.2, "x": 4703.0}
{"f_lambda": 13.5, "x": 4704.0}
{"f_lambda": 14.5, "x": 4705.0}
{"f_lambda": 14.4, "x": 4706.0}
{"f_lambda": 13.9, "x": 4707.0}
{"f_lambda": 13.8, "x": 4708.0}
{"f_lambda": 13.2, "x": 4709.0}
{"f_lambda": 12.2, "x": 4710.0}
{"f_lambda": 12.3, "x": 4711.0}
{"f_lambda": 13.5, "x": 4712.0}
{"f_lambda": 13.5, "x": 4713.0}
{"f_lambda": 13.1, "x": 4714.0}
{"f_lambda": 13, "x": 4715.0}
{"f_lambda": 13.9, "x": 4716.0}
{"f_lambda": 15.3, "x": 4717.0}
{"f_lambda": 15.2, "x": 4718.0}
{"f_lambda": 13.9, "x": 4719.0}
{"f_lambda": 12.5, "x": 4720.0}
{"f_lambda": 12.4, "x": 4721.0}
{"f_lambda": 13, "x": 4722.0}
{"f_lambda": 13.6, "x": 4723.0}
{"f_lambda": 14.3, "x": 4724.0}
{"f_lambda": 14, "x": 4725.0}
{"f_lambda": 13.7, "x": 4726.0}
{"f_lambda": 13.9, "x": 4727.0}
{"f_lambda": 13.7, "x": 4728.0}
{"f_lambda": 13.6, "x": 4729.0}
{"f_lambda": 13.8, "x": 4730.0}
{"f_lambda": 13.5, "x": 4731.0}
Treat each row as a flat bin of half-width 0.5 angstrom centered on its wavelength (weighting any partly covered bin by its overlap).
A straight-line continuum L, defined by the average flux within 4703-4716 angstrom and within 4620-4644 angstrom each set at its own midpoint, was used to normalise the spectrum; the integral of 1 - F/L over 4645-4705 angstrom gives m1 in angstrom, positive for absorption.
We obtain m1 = 2.1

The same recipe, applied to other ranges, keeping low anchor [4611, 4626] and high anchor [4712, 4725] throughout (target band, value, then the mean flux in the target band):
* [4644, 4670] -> 1.5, 13.5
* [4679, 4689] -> 0.6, 13.2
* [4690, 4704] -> 0.7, 13.2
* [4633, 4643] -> 0.7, 13.6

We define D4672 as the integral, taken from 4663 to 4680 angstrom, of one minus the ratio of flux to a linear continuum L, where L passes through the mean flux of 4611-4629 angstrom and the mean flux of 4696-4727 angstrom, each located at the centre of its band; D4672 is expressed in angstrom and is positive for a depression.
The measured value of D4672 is 1.48 angstrom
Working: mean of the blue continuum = 14.6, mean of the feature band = 12.8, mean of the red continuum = 13.6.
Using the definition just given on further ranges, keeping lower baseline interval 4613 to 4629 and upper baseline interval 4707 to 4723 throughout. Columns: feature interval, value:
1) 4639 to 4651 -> 0.8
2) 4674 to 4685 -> 0.6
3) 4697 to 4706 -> -0.1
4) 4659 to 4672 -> 0.8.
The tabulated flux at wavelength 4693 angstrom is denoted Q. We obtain 12.4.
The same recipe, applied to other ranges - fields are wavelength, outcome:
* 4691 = 12.1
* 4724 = 14.3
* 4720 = 12.5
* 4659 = 14.1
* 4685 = 12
